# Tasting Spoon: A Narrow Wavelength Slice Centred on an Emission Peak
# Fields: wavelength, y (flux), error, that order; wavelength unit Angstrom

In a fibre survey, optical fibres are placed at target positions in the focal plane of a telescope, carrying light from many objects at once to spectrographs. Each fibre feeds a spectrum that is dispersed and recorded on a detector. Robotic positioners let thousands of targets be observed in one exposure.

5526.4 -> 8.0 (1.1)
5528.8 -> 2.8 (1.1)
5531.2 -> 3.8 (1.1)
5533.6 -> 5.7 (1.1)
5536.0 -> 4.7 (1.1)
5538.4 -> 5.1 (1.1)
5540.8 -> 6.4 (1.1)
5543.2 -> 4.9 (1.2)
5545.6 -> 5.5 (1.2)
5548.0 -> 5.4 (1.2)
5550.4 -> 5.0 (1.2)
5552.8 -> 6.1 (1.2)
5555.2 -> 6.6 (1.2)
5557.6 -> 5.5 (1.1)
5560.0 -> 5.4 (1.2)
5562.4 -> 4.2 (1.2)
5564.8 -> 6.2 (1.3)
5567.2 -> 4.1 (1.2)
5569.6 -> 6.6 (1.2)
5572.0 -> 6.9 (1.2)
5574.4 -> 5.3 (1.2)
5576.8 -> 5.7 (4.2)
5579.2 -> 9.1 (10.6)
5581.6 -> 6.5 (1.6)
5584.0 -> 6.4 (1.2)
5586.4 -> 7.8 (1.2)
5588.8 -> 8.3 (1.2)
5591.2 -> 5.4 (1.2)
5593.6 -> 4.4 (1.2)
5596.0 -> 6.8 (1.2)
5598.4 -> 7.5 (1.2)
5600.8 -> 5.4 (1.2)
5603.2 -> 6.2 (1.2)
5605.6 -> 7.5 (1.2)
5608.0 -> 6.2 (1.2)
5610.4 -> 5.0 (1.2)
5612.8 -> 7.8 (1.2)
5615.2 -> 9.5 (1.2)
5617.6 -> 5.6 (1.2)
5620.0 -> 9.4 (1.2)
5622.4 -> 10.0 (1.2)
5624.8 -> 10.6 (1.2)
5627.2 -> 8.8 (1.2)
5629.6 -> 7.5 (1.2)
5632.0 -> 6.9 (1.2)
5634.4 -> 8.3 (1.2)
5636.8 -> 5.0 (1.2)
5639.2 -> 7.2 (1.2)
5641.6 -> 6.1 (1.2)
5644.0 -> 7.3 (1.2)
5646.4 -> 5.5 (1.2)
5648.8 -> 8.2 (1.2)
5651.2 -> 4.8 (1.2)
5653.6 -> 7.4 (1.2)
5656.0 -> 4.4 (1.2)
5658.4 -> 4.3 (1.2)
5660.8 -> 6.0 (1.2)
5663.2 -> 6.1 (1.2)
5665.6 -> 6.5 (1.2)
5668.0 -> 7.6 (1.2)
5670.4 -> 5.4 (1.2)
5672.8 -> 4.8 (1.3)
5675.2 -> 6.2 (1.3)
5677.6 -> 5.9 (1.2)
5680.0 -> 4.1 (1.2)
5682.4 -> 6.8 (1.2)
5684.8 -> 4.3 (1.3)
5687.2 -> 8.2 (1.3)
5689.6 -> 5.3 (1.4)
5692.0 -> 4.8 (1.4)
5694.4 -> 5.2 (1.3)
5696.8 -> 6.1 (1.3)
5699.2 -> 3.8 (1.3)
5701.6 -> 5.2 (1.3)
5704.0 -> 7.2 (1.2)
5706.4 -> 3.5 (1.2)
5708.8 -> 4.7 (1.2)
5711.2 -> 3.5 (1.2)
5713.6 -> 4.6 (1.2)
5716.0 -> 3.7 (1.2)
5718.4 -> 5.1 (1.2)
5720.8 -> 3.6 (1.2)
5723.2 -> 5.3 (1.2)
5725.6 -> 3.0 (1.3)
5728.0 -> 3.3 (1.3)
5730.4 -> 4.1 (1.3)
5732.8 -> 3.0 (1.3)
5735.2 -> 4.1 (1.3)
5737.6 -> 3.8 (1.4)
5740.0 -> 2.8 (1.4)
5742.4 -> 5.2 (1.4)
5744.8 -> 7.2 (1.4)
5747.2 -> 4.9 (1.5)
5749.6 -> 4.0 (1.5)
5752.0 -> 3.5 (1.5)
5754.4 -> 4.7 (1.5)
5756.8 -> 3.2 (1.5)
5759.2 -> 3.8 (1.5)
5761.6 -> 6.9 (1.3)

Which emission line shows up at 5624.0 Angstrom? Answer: C III]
